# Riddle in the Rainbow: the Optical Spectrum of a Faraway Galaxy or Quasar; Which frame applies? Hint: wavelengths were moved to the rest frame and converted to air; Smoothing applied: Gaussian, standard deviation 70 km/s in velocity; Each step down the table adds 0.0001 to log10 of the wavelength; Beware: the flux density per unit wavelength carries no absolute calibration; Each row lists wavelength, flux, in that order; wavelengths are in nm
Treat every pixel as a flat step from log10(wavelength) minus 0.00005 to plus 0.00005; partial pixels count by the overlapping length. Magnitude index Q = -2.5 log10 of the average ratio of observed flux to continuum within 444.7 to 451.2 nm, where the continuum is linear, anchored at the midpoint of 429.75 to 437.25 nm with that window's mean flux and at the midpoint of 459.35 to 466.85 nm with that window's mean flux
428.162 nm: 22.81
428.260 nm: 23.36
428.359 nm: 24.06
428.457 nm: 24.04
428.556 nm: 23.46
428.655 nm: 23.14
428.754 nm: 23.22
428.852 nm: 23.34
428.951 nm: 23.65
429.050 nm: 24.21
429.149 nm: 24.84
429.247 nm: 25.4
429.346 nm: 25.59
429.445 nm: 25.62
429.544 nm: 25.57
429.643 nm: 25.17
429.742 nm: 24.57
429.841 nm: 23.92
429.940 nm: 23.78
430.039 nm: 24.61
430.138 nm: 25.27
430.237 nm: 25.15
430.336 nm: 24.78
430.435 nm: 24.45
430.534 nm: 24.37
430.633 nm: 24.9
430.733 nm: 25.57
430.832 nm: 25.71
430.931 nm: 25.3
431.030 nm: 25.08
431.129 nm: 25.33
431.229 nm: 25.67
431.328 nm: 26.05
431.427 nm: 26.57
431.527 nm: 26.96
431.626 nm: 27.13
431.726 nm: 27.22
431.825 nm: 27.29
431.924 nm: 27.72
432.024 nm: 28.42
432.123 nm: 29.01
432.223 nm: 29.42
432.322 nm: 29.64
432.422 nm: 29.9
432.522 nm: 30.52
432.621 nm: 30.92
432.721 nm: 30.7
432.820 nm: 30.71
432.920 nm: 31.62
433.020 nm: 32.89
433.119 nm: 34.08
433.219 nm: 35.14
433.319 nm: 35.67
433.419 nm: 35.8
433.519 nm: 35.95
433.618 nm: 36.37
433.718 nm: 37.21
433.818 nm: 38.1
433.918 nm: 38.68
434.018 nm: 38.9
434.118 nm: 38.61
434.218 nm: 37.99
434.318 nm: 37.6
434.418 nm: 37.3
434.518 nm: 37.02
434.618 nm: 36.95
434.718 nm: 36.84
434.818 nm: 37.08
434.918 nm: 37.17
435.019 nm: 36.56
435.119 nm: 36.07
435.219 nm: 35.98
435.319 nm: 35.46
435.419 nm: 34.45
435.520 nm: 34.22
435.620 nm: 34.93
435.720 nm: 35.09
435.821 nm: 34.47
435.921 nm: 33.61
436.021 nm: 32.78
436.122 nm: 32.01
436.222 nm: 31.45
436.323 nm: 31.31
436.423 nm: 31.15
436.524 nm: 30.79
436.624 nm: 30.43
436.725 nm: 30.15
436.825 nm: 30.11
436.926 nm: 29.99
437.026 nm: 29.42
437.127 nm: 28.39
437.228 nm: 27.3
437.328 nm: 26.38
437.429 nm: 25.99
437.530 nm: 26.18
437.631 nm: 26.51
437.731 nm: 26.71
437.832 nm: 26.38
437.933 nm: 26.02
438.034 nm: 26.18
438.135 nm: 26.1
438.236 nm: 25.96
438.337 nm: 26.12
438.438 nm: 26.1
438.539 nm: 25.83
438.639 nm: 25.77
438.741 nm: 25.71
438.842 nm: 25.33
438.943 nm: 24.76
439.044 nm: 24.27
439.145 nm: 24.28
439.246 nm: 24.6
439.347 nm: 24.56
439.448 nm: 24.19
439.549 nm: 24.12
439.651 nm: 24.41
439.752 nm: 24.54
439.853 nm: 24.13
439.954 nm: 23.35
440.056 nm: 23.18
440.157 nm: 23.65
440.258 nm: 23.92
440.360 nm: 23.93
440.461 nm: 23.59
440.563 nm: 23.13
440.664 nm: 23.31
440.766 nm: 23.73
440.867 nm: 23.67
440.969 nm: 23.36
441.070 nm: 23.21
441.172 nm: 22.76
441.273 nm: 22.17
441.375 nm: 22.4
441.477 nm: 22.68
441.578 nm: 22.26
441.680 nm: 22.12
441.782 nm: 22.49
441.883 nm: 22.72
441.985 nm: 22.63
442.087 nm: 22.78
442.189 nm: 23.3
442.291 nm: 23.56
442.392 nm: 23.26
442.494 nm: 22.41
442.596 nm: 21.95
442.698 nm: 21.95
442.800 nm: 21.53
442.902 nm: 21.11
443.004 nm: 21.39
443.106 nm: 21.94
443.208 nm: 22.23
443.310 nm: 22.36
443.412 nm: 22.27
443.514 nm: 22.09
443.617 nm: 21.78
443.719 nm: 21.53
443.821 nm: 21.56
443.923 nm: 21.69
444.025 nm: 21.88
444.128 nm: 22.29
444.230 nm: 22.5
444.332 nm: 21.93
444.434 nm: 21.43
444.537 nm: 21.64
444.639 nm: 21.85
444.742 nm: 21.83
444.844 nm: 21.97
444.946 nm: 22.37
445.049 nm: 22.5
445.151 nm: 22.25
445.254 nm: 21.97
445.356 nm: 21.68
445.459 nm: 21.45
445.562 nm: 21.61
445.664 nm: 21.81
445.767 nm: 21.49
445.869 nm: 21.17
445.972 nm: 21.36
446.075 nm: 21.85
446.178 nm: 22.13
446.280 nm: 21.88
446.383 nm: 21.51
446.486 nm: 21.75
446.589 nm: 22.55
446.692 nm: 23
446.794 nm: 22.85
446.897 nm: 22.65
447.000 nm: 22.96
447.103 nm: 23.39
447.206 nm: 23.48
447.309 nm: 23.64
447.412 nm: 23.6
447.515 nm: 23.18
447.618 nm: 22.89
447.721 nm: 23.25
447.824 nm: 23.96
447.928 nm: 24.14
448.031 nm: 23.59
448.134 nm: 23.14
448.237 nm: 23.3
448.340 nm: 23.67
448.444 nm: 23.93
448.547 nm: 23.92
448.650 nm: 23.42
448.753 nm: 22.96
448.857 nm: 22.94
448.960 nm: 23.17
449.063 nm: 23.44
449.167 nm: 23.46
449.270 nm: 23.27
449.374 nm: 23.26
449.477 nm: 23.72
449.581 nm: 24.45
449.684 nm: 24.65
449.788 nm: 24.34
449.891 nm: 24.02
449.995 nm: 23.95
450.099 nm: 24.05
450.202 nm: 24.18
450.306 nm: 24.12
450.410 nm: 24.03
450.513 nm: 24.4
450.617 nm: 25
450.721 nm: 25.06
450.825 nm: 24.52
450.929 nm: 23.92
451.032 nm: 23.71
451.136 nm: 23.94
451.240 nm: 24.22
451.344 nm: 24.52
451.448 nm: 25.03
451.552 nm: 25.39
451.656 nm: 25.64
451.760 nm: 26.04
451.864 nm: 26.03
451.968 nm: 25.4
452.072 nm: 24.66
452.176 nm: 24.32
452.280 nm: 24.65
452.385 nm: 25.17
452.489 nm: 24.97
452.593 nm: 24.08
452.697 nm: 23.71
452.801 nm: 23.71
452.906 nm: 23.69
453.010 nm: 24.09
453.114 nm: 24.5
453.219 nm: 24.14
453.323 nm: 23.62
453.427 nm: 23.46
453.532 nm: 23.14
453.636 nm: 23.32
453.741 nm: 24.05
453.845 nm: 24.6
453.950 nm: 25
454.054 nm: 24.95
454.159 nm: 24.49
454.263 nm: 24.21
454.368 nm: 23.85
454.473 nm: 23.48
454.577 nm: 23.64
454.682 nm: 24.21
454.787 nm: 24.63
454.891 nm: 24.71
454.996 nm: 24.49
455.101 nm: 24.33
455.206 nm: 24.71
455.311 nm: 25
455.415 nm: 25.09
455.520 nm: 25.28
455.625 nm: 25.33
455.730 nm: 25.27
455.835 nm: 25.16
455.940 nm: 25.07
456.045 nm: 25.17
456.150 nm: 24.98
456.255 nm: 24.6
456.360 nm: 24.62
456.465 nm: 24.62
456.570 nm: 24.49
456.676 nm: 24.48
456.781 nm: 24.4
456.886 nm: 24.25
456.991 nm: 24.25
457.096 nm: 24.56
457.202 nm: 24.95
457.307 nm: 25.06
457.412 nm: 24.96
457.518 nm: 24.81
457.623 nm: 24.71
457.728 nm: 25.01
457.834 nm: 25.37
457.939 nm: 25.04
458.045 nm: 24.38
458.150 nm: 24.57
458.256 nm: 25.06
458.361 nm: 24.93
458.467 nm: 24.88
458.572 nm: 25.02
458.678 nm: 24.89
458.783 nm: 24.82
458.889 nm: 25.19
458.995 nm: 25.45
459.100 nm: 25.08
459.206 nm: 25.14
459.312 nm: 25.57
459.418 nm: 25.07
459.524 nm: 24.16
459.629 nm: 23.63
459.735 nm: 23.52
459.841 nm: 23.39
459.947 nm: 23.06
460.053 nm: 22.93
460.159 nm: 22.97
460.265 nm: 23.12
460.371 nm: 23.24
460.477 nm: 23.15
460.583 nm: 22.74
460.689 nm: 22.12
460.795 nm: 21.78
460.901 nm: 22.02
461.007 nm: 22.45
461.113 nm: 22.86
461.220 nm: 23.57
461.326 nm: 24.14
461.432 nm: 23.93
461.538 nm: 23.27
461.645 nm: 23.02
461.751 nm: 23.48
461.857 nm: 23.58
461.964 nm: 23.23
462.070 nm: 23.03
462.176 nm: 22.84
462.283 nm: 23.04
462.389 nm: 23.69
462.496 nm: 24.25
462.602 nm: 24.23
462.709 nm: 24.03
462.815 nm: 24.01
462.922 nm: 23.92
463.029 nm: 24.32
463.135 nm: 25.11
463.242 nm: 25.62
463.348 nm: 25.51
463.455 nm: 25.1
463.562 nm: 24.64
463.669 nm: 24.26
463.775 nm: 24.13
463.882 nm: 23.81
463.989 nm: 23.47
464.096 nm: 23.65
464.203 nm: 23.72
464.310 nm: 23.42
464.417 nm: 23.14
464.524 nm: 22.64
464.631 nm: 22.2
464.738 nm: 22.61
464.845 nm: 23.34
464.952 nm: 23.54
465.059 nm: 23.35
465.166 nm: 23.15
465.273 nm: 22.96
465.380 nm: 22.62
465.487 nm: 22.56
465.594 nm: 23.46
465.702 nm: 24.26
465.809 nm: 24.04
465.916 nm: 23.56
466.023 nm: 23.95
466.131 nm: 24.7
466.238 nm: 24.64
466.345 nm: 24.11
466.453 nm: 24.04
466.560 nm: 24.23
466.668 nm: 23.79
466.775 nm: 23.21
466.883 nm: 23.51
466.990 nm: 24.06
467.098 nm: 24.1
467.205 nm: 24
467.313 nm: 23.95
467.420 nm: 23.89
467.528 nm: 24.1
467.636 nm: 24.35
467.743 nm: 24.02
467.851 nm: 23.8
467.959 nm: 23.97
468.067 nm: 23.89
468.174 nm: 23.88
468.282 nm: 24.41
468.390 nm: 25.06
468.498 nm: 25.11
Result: 0.19 mag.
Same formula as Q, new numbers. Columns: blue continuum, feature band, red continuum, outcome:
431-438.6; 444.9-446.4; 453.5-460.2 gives 0.274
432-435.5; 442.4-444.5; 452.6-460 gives 0.354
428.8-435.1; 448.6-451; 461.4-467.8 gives 0.114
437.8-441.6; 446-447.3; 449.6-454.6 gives 0.085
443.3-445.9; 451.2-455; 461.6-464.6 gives -0.075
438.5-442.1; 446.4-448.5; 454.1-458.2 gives 0.043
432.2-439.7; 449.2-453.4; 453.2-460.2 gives 0.079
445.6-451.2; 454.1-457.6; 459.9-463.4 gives -0.056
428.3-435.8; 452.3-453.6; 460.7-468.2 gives 0.083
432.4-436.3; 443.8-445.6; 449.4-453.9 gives 0.291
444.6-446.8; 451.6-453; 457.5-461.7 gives -0.084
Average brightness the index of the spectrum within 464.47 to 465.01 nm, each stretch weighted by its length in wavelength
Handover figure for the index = 22.9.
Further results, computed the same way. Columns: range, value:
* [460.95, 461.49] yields 23.4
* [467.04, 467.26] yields 24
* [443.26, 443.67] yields 22.1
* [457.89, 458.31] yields 24.8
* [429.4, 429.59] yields 25.6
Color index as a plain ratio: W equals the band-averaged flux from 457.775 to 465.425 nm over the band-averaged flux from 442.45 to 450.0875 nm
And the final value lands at 1.1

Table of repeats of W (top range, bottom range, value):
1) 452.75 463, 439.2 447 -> 1.07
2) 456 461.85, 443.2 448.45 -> 1.08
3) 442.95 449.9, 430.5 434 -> 0.75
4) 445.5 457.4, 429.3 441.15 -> 0.83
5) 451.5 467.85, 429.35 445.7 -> 0.89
